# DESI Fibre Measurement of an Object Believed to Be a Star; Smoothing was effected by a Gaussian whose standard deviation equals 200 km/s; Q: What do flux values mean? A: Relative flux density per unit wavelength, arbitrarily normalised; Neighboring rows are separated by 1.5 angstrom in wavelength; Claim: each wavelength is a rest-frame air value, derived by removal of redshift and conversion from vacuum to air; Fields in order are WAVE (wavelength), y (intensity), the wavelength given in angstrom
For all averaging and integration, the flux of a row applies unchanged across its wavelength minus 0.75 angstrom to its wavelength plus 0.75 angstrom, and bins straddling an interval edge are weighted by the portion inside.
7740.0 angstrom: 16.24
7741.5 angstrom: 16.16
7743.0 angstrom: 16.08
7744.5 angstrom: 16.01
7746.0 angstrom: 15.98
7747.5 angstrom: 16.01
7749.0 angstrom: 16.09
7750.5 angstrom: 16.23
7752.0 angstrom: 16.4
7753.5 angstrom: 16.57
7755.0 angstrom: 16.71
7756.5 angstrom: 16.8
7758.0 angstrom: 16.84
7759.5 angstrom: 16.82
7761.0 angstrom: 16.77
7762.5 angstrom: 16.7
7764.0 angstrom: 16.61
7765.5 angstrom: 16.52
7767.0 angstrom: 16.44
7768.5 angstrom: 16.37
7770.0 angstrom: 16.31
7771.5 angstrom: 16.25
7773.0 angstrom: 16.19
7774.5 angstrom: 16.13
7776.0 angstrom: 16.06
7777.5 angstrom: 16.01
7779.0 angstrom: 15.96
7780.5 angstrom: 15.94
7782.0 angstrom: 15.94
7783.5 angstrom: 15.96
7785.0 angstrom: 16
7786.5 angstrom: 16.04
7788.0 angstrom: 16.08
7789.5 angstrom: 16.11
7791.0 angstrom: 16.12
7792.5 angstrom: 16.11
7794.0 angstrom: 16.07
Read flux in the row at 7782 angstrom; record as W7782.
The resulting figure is 15.94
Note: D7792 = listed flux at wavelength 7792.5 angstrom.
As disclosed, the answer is 16.11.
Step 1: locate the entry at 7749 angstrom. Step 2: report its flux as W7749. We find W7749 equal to 16.09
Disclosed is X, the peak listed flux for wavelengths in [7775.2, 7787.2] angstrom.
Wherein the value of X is 16.06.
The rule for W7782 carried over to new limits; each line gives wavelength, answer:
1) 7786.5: 16.04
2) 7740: 16.24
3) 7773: 16.19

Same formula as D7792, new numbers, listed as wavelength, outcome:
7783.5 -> 15.96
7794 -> 16.07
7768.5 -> 16.37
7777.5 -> 16.01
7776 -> 16.06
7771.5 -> 16.25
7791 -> 16.12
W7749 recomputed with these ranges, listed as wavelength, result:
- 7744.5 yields 16.01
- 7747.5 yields 16.01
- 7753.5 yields 16.57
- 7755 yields 16.71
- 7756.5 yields 16.8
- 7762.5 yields 16.7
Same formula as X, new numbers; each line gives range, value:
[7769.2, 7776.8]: 16.31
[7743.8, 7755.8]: 16.71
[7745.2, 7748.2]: 16.01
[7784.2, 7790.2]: 16.11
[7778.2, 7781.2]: 15.96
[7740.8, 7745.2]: 16.16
